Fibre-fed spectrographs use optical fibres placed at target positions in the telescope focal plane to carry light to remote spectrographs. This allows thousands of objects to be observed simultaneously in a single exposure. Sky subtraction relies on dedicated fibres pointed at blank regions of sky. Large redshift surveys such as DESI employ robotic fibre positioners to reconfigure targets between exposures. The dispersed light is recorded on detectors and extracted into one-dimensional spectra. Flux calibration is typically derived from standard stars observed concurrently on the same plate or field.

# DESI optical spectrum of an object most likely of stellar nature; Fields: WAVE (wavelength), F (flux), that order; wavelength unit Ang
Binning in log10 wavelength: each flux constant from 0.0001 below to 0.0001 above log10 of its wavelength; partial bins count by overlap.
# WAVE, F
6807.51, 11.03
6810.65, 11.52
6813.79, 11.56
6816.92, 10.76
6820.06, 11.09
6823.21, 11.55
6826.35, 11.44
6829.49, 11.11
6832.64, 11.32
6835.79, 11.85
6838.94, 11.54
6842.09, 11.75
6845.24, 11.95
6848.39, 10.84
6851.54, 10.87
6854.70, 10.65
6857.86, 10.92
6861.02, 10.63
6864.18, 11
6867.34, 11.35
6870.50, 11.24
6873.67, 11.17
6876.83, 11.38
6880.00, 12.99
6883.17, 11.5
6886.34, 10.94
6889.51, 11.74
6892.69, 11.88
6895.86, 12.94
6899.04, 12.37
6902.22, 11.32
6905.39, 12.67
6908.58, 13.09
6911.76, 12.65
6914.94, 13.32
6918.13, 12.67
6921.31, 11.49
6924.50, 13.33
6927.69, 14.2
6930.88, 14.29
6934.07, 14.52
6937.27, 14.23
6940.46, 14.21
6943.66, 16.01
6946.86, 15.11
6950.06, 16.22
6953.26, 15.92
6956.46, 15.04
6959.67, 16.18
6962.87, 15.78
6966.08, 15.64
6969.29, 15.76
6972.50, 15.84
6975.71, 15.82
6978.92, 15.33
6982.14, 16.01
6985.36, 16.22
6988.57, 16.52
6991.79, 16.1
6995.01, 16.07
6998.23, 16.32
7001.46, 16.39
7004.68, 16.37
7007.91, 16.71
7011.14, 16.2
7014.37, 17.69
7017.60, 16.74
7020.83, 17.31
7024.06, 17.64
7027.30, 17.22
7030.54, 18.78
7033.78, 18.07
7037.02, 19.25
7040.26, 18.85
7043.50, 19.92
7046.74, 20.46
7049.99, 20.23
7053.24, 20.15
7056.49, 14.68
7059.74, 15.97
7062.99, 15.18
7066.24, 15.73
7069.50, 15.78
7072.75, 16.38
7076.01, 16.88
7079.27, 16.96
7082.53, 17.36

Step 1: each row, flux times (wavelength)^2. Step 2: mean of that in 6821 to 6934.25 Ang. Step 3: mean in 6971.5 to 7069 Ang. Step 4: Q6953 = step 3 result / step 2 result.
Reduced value 1.5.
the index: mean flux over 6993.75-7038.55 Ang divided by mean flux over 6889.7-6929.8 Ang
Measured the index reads 1.4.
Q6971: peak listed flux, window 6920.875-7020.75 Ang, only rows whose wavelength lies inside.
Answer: 17.69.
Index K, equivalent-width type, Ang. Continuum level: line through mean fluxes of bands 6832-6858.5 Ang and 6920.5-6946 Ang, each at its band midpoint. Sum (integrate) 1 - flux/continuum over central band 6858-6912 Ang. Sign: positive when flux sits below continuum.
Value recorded 3.5 Ang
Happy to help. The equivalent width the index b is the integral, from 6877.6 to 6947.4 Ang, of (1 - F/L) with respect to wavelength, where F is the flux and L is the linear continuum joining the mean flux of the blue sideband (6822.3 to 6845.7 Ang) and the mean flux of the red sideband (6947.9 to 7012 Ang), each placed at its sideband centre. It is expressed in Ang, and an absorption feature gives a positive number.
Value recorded 4.8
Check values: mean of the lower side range 11.5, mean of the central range 13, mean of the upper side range 16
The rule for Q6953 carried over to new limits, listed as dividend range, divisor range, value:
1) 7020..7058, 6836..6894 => 1.72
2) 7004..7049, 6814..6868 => 1.69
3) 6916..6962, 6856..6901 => 1.28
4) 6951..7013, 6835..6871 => 1.48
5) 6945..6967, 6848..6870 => 1.48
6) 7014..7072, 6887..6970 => 1.32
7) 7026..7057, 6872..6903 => 1.67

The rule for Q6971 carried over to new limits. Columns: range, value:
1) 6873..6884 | 12.99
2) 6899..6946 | 16.01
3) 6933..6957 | 16.22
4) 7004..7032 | 18.78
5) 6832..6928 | 14.2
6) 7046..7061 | 20.46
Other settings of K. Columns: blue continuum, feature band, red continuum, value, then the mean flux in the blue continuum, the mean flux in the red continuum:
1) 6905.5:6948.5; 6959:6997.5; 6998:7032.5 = -0.7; 13.7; 17.1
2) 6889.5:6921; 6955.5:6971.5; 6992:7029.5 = -0.9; 12.5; 16.8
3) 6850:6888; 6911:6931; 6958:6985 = 0.7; 11.2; 15.8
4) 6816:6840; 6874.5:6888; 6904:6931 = 0.7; 11.3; 13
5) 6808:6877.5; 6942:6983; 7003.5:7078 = -2.0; 11.2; 17.5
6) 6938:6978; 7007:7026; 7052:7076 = -1.3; 15.6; 16.2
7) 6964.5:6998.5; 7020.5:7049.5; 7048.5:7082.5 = -3.9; 16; 16.8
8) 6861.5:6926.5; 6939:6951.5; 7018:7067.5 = -1.2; 12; 17.9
